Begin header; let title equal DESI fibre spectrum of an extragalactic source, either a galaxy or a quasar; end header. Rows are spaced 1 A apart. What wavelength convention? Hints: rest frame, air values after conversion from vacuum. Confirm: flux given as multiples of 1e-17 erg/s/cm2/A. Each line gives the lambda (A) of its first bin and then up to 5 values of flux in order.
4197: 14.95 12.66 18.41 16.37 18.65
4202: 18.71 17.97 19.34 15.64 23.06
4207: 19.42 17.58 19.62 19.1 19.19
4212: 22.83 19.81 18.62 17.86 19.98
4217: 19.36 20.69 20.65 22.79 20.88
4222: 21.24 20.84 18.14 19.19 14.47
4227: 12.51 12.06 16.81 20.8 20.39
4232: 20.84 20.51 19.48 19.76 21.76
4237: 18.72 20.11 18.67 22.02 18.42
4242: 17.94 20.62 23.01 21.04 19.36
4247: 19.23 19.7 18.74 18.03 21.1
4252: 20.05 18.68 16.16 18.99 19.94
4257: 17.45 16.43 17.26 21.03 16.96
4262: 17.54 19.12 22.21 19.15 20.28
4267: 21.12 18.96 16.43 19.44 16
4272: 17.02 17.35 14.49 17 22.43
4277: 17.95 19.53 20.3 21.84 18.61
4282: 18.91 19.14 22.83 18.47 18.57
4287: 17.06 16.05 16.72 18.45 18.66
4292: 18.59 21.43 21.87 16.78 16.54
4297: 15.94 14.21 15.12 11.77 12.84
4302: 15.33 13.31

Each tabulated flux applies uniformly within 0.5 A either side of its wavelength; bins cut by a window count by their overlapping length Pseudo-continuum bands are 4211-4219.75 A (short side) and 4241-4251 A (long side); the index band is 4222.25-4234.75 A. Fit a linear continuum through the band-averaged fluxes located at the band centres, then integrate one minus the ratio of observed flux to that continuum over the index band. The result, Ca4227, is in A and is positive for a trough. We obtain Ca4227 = 1.1 A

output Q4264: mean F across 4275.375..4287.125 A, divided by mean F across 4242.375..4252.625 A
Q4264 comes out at 1.0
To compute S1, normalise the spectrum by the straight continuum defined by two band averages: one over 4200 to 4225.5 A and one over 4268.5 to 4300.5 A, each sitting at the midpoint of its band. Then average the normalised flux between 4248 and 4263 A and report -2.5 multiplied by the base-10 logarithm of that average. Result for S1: 0.01 mag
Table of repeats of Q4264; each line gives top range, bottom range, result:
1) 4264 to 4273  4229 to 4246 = 0.93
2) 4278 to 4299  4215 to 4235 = 0.97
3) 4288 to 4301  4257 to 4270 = 0.90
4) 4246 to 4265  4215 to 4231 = 1.01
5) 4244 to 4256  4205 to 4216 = 0.99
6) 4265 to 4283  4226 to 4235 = 1.05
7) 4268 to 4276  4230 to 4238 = 0.85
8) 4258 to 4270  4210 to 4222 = 0.94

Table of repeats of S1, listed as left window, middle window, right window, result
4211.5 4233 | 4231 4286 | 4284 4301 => -0.06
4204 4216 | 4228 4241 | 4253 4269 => -0.03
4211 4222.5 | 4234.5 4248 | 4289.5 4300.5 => -0.04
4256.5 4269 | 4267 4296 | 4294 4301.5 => -0.11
